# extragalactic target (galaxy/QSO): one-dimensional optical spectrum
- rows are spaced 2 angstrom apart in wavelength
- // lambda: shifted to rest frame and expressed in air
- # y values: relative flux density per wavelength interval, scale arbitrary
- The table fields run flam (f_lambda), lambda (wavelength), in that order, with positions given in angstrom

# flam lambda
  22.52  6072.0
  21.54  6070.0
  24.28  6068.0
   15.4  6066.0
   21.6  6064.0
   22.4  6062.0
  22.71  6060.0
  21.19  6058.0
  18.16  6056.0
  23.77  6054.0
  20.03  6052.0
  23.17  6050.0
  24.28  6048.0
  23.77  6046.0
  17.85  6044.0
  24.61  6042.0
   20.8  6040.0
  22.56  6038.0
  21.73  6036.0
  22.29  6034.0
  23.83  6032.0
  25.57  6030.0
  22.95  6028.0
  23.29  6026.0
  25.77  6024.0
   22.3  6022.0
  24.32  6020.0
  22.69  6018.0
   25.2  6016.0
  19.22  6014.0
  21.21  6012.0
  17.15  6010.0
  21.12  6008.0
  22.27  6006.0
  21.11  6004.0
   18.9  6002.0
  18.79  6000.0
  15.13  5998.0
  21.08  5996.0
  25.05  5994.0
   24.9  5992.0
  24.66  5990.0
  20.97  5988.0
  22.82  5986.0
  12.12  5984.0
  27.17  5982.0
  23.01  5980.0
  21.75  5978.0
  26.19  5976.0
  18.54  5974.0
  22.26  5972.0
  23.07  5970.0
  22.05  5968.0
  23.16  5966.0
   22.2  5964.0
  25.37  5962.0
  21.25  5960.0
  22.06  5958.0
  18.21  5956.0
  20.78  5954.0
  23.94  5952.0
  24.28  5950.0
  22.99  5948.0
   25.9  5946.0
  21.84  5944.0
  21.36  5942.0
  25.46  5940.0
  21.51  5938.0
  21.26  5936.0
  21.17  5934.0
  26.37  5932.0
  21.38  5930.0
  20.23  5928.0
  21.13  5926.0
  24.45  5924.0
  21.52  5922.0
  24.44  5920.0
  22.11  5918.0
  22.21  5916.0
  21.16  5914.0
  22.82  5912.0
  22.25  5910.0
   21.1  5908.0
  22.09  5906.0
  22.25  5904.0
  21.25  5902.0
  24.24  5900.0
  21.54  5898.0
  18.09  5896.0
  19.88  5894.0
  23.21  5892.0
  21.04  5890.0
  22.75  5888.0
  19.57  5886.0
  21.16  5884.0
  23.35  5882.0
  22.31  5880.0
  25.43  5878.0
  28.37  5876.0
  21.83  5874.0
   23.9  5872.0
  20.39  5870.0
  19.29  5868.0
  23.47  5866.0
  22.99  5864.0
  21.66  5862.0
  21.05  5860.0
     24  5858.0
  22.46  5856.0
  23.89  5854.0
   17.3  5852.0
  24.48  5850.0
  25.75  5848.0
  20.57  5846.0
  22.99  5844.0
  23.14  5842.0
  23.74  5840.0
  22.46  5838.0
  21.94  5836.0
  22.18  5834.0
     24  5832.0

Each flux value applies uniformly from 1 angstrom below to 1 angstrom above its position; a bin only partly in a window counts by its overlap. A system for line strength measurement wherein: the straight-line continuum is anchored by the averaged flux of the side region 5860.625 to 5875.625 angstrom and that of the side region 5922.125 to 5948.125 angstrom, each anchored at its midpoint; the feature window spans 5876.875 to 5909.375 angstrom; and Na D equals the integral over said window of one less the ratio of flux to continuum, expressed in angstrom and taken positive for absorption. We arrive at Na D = 0.7 angstrom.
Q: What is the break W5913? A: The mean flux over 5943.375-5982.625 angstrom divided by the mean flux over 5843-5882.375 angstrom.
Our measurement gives 1.00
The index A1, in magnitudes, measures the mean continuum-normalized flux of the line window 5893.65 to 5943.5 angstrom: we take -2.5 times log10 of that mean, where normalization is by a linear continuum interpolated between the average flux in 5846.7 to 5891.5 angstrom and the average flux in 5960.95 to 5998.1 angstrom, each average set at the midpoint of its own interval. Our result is 0.02 mag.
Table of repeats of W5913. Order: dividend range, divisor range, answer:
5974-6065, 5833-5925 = 0.98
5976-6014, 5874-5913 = 0.95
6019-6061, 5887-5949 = 1.02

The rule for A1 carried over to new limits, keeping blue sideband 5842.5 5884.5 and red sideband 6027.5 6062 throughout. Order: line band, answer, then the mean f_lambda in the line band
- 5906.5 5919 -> 0.032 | 21.9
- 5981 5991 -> 0.044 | 21.5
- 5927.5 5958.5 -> 0.004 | 22.5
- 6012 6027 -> -0.036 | 23.1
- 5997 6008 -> 0.155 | 19.4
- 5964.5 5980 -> 0.000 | 22.5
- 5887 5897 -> 0.083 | 21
